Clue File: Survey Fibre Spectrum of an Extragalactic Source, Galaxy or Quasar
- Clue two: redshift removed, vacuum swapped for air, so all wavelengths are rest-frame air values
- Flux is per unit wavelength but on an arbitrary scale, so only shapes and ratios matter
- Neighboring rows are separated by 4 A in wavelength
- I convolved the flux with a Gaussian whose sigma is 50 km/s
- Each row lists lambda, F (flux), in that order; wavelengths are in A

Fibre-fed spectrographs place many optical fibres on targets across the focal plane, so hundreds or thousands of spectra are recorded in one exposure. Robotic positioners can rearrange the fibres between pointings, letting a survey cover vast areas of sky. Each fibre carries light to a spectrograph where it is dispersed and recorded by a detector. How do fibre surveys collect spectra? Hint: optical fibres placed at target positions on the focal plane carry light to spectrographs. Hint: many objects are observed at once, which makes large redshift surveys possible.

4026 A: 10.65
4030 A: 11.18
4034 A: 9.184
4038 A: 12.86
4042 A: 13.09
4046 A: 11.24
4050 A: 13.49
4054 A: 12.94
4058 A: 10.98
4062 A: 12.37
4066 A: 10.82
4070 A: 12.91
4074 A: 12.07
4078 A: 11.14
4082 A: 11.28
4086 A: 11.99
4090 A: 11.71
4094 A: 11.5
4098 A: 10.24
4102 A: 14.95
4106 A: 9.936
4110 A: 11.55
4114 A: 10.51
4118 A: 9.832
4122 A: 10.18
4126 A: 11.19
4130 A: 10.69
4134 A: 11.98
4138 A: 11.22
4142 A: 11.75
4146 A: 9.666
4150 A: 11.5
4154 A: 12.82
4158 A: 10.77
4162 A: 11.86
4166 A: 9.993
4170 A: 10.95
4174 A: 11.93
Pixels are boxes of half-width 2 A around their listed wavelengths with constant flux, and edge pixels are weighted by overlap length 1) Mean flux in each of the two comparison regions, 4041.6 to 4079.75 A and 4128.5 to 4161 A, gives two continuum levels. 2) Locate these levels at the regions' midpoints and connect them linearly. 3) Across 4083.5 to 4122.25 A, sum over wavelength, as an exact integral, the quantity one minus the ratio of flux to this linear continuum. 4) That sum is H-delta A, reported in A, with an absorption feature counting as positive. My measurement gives 1.37 A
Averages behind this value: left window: 12.1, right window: 11.3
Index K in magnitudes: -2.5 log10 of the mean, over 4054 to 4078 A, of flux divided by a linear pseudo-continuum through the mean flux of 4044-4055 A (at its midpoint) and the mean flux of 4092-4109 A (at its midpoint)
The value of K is 0.03 mag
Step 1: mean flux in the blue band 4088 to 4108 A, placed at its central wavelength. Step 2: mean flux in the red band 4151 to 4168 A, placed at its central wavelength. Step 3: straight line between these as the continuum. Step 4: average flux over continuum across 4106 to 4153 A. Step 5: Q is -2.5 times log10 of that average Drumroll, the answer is 0.058 mag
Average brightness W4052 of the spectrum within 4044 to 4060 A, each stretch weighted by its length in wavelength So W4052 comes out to 12.2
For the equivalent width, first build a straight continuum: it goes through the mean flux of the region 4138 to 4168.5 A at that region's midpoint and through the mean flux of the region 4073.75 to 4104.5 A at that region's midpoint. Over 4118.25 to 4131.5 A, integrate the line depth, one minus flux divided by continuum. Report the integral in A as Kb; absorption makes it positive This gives 1.03 A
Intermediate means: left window 11.8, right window 11.2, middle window 10.6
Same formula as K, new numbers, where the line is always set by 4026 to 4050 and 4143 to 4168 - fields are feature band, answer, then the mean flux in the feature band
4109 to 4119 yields 0.07 mag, 10.6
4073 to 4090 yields -0.02 mag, 11.6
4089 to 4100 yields 0.03 mag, 11.1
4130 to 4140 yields -0.02 mag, 11.4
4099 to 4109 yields -0.07 mag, 12.1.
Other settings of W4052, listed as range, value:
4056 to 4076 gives 11.8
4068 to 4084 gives 11.9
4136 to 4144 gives 11.5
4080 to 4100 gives 11.3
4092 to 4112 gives 11.6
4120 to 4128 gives 10.7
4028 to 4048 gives 11.5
